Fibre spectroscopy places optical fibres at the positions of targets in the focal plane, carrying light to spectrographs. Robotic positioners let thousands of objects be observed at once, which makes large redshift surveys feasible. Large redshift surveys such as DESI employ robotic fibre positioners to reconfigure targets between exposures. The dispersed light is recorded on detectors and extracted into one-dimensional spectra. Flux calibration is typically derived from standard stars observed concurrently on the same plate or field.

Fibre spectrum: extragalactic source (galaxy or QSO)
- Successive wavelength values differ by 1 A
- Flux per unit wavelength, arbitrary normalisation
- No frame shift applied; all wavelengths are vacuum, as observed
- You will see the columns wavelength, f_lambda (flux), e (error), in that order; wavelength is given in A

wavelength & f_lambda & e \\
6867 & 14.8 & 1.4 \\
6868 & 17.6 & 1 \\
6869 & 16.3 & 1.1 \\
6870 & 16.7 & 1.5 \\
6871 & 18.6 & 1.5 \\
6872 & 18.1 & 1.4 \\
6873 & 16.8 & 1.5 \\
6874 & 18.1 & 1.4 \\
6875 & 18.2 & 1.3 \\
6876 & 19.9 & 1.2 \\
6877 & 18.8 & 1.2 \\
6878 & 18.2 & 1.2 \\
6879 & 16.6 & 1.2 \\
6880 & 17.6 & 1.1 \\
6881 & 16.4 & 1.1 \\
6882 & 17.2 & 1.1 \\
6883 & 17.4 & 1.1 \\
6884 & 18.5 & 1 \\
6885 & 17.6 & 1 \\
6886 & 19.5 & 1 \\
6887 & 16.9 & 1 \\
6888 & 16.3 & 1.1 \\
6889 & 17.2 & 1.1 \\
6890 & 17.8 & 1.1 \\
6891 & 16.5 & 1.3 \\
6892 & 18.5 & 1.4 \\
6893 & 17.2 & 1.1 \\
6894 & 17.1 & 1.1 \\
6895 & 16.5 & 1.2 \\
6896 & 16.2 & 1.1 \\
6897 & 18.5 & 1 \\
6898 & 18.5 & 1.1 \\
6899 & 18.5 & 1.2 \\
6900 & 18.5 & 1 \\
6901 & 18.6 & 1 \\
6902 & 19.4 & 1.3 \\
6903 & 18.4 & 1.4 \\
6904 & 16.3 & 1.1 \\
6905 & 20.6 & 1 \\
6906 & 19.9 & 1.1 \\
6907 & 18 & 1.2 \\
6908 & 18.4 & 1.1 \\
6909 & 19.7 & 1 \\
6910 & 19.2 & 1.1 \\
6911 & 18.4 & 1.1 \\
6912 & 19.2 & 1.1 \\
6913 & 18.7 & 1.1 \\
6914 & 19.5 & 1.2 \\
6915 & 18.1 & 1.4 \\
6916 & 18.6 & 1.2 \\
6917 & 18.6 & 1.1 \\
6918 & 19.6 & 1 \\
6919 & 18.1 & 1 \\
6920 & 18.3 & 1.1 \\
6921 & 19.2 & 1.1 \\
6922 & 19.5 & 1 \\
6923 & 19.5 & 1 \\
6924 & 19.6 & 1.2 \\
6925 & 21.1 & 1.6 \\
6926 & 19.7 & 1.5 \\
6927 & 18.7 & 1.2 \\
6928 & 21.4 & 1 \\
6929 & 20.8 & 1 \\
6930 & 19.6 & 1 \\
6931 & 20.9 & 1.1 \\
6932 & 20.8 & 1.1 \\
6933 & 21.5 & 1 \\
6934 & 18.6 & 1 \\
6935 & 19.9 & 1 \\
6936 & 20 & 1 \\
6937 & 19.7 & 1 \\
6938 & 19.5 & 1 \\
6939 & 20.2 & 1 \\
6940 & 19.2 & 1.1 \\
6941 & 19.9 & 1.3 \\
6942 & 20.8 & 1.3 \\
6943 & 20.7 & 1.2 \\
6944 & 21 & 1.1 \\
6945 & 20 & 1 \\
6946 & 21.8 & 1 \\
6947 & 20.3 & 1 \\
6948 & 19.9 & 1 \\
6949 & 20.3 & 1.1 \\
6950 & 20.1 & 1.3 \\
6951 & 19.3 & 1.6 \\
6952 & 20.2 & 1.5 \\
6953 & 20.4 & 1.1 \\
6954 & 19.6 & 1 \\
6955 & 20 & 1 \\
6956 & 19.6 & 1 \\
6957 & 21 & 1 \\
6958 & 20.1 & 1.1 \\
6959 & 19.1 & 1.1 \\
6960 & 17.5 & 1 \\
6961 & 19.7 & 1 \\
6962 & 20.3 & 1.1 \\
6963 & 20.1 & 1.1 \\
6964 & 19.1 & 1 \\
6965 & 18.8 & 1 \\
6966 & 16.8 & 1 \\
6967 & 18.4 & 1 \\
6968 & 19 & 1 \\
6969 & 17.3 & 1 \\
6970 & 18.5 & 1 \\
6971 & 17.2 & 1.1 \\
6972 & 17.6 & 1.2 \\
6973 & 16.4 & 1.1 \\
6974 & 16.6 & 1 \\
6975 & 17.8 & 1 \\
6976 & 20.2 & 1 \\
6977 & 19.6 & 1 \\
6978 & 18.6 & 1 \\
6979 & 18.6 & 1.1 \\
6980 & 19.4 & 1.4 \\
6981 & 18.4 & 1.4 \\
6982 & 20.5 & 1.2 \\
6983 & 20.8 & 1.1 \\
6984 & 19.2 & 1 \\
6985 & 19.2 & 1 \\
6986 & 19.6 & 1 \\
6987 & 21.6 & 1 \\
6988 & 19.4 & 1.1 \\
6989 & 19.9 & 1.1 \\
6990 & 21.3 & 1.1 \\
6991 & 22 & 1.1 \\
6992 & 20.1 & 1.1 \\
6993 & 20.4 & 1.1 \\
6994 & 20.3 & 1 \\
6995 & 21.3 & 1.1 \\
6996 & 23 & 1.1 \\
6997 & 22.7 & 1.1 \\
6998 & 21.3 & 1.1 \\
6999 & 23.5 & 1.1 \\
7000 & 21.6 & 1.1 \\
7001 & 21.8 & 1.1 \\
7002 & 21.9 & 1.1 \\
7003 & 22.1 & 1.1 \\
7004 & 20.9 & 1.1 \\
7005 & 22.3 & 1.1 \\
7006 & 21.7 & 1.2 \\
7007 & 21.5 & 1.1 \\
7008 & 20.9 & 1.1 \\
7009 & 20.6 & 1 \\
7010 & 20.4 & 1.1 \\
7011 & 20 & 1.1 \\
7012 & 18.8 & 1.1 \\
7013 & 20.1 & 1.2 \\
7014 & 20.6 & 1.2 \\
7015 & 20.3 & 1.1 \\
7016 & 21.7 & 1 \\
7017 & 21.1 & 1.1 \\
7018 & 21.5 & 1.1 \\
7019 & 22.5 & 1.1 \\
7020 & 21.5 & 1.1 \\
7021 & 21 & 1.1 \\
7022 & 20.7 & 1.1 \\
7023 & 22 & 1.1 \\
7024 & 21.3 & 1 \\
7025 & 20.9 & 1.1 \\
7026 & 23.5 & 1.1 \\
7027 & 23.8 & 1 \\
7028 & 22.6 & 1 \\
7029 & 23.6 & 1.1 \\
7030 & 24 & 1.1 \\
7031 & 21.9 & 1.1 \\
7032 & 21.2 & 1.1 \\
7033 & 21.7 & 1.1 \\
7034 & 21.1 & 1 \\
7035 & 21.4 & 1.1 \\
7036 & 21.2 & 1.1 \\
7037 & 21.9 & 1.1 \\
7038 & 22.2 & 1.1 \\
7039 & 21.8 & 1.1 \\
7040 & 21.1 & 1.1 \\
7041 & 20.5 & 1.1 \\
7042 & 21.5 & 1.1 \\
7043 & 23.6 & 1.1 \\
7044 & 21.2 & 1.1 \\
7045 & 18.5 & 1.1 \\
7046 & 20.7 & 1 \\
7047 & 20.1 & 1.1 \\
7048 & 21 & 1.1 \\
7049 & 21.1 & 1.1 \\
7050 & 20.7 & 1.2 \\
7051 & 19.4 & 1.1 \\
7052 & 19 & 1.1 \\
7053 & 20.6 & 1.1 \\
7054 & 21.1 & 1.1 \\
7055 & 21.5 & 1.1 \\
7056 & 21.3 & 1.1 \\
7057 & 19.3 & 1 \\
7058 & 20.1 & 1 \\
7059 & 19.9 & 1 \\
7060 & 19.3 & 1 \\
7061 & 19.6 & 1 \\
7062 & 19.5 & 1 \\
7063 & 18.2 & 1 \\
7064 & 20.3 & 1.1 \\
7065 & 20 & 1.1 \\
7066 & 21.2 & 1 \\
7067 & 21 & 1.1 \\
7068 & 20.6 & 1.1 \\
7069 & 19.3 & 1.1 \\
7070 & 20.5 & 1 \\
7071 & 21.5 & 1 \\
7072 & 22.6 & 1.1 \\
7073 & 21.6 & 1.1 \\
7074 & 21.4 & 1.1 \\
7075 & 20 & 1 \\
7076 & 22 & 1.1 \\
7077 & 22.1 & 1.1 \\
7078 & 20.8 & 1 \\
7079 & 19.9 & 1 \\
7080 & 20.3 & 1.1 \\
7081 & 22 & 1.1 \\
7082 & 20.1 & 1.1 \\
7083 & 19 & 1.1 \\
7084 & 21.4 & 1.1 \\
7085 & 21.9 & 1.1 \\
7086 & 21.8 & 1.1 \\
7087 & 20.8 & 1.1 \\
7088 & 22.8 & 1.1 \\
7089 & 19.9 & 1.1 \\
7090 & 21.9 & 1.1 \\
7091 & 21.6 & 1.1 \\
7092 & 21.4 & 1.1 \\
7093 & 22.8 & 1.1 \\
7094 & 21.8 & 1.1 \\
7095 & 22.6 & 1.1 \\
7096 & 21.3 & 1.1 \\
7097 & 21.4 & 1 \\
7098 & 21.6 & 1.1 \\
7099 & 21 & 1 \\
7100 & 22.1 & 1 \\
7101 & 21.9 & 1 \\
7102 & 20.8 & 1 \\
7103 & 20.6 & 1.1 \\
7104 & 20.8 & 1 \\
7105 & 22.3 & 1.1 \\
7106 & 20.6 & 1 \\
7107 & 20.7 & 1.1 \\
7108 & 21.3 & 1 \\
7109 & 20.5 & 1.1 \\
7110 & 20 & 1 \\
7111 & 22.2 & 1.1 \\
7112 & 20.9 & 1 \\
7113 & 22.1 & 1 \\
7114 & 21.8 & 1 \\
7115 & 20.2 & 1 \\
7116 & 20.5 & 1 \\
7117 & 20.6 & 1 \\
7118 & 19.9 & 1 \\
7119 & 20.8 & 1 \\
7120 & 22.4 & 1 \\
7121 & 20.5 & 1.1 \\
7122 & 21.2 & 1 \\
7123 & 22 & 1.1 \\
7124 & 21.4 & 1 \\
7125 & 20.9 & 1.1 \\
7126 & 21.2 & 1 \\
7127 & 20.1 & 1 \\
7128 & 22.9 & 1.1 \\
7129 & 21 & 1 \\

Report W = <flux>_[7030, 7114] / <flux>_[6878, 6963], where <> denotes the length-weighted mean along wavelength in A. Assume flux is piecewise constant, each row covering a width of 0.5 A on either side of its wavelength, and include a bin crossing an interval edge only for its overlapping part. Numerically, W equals 1.1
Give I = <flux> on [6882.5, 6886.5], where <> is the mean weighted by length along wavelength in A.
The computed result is 18.2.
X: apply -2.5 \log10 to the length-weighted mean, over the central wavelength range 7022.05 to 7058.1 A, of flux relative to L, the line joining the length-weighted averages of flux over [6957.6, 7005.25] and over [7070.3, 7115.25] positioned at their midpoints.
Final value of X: -0.04 mag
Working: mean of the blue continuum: 19.8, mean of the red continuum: 21.3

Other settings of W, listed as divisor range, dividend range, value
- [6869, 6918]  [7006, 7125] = 1.17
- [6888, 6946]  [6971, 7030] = 1.09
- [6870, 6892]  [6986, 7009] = 1.21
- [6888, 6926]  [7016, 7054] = 1.16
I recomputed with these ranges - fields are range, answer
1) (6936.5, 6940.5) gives 19.6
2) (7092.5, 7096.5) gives 22.1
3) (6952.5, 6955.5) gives 20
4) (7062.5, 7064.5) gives 19.2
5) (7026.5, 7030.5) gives 23.5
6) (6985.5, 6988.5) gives 20.2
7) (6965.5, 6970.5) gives 18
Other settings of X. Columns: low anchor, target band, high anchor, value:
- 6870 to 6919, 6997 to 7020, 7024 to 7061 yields -0.04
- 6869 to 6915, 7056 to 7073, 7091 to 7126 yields 0.02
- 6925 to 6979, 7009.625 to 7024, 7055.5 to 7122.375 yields -0.04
